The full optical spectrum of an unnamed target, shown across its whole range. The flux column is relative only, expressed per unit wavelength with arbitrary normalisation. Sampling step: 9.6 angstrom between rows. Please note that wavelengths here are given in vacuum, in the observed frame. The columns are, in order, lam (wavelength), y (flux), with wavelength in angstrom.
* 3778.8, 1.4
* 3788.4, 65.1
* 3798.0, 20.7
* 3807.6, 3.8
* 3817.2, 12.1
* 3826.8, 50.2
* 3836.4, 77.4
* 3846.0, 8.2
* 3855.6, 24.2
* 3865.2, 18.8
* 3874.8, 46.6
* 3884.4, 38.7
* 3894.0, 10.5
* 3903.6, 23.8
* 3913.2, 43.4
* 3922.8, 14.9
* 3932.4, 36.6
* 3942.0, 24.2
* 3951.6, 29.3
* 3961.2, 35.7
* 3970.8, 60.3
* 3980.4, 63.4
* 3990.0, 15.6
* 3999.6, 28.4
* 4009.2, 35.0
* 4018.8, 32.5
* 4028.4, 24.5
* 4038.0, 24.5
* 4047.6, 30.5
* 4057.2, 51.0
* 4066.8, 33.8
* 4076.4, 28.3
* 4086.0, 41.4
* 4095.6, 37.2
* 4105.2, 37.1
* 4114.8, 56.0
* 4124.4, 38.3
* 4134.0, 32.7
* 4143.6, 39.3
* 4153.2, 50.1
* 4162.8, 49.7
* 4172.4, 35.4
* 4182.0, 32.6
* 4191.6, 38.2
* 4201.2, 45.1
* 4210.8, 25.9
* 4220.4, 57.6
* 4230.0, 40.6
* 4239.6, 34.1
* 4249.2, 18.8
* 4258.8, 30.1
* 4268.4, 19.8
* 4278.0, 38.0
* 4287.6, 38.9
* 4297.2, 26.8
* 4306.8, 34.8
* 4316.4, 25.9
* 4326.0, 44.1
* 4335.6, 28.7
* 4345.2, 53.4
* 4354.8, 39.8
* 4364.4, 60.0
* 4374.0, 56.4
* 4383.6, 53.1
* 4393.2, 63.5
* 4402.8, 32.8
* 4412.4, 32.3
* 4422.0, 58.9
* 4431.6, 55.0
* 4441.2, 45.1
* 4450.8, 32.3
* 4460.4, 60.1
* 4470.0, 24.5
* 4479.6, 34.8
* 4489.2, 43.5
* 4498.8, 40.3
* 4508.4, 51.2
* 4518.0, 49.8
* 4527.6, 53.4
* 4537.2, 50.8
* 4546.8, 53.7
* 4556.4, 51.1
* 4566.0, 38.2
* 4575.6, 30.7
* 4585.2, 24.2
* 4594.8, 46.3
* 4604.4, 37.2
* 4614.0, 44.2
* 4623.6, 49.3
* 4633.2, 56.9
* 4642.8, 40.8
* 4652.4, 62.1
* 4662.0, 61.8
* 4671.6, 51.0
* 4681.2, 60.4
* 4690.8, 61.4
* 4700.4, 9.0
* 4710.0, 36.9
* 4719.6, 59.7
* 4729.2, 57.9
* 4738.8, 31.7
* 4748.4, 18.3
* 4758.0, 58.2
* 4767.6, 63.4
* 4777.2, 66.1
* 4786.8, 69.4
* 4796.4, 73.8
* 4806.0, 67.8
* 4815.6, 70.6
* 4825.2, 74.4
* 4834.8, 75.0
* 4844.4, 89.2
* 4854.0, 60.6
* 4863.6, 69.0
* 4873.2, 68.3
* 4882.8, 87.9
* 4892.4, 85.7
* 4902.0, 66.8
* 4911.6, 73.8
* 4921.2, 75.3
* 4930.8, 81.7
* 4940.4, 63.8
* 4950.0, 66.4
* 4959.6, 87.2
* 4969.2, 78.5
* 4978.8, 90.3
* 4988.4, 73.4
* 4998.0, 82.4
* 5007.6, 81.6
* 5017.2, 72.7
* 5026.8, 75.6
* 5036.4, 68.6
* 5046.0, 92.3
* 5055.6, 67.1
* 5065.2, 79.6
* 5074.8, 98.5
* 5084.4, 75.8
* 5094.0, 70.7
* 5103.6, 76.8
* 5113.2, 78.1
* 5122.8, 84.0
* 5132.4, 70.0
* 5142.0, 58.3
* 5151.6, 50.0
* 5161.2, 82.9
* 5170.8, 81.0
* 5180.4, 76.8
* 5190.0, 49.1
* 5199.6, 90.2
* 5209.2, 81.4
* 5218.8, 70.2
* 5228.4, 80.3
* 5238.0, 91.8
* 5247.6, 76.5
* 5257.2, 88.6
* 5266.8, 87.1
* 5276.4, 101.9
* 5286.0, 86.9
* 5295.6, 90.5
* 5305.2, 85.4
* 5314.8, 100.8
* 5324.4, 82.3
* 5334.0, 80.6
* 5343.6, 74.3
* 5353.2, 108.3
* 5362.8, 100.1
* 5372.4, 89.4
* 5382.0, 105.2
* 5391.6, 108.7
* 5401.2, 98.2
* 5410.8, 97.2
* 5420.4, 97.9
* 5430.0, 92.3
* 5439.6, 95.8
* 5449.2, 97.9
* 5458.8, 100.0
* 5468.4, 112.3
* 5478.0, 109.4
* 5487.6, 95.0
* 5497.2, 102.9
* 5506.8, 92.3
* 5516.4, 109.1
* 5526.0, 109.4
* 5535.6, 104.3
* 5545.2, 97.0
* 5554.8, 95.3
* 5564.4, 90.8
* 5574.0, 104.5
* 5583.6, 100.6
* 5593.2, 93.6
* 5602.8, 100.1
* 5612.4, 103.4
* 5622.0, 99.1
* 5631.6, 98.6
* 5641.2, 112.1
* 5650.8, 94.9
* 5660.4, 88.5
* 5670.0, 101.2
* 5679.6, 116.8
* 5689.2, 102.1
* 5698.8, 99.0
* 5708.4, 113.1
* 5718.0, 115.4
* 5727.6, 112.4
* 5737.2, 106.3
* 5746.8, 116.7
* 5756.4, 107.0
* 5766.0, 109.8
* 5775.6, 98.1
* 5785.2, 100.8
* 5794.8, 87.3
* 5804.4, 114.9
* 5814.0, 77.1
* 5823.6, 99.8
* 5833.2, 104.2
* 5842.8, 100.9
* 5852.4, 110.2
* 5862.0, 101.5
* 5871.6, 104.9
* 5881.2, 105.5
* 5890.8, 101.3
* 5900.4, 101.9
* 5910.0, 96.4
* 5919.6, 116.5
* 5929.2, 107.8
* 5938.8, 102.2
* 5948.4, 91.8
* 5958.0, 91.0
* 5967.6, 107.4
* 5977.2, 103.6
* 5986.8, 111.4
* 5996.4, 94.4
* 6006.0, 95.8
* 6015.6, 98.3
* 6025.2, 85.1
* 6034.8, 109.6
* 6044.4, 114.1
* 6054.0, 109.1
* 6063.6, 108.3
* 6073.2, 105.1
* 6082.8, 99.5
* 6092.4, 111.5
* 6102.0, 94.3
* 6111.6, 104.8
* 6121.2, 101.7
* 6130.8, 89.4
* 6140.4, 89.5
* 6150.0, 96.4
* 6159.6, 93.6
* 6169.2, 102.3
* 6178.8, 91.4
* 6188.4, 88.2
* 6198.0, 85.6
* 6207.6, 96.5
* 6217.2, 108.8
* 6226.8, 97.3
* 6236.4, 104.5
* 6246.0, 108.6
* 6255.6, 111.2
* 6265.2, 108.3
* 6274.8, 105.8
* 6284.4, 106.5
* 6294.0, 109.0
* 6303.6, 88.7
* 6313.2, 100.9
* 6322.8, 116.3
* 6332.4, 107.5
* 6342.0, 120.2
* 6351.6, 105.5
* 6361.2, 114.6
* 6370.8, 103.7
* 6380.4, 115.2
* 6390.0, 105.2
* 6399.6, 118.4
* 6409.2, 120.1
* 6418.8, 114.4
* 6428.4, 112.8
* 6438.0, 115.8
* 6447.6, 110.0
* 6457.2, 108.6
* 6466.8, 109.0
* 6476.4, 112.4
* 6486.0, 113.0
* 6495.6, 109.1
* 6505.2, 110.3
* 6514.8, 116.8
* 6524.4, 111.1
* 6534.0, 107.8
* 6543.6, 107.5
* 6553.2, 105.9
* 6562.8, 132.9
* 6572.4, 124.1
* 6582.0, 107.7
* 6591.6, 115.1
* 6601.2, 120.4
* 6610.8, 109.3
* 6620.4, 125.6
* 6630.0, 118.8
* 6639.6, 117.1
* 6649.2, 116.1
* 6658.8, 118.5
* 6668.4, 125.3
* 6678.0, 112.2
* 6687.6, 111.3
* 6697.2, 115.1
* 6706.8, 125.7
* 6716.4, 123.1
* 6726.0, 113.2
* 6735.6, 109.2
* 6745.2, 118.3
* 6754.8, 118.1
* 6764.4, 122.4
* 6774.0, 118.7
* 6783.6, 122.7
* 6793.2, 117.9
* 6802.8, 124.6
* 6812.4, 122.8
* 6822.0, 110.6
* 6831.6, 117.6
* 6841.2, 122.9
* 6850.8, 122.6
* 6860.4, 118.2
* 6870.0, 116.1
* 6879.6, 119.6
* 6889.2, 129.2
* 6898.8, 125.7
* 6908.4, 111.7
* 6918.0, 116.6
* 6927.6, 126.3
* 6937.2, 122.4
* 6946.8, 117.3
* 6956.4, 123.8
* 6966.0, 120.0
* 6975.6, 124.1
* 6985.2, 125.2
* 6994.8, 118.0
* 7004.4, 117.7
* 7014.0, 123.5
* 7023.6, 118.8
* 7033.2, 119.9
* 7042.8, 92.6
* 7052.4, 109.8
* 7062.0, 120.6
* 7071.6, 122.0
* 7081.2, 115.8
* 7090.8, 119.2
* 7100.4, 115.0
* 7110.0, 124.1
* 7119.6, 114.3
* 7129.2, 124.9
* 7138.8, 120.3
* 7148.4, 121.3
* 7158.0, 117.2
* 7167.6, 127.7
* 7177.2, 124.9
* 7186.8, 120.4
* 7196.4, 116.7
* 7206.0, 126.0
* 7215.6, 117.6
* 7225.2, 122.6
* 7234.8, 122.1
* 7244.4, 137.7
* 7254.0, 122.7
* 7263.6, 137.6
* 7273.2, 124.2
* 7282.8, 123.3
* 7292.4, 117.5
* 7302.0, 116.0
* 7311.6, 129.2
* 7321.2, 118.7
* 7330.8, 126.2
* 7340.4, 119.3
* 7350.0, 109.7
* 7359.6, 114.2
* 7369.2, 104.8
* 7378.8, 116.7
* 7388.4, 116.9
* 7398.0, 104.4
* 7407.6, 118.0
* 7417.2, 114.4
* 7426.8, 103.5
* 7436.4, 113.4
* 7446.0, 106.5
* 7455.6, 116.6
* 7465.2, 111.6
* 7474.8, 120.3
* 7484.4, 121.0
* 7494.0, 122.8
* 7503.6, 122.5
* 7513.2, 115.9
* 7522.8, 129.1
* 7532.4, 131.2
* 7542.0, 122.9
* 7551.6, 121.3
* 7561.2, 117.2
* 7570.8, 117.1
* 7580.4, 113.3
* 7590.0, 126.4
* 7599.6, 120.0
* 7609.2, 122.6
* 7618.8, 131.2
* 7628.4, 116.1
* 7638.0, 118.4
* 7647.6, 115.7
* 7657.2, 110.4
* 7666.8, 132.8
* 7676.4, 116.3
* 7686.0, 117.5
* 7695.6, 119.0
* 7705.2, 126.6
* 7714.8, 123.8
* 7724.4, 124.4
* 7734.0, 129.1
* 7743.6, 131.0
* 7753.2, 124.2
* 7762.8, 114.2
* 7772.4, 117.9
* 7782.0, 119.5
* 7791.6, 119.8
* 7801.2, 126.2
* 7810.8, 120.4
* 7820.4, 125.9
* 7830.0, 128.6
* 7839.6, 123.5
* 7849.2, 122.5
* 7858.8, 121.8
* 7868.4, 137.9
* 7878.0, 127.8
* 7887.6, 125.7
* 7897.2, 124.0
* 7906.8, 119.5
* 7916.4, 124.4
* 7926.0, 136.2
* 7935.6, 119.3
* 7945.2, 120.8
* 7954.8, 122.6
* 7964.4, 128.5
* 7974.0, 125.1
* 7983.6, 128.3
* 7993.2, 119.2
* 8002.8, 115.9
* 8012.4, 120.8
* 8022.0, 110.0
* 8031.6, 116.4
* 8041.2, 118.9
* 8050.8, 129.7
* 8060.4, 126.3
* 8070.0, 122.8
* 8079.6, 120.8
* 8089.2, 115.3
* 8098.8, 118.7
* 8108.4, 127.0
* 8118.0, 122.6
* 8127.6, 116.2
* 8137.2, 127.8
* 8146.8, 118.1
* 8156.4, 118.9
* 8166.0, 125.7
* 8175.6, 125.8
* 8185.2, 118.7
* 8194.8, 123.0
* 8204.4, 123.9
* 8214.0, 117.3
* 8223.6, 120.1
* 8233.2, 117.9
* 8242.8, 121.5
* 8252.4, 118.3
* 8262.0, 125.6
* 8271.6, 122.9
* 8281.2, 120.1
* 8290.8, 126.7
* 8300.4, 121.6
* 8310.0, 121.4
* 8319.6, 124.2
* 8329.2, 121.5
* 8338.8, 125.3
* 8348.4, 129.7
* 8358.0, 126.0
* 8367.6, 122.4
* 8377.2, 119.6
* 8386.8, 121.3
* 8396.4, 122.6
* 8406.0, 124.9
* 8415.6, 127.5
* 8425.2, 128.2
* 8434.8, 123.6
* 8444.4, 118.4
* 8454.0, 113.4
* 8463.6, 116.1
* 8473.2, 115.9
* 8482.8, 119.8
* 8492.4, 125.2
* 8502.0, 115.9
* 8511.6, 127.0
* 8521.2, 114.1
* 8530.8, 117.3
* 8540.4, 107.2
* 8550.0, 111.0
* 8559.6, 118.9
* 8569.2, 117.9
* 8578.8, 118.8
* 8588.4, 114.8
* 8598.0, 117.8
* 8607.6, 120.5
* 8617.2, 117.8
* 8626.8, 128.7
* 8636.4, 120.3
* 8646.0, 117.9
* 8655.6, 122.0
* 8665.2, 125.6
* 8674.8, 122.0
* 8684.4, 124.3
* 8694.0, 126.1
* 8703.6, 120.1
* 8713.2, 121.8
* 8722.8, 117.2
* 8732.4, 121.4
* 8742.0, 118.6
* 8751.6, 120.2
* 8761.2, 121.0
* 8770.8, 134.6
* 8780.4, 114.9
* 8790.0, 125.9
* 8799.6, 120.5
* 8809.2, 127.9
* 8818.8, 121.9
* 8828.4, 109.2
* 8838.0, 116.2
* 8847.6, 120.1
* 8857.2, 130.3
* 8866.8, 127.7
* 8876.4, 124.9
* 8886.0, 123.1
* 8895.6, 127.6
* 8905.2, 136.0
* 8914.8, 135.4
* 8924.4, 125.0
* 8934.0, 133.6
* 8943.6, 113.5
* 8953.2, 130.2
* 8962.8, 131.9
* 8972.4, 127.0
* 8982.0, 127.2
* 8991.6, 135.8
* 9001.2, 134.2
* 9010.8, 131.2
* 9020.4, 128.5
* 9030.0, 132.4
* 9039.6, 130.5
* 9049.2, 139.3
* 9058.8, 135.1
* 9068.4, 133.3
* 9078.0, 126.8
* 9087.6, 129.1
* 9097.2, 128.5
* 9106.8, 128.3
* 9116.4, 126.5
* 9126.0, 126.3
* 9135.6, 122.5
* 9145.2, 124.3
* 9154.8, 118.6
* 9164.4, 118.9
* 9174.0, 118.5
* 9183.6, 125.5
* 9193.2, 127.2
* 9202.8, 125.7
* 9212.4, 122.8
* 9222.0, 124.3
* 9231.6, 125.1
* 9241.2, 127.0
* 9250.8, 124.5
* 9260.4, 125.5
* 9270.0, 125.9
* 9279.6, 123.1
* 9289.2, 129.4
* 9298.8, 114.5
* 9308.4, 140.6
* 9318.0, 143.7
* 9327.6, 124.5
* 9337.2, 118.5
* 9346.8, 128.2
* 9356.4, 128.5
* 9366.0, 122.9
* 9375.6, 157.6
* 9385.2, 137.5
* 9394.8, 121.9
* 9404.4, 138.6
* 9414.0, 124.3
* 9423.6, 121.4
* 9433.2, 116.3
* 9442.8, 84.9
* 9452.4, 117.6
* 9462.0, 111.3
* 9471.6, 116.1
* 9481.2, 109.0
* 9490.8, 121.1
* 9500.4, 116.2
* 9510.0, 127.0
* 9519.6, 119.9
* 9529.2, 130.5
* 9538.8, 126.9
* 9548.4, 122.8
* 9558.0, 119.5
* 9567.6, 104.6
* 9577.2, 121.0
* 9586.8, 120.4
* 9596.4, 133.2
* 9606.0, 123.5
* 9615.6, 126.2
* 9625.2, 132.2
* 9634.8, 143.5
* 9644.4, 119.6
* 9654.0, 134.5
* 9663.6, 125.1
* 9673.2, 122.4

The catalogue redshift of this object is 0.195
